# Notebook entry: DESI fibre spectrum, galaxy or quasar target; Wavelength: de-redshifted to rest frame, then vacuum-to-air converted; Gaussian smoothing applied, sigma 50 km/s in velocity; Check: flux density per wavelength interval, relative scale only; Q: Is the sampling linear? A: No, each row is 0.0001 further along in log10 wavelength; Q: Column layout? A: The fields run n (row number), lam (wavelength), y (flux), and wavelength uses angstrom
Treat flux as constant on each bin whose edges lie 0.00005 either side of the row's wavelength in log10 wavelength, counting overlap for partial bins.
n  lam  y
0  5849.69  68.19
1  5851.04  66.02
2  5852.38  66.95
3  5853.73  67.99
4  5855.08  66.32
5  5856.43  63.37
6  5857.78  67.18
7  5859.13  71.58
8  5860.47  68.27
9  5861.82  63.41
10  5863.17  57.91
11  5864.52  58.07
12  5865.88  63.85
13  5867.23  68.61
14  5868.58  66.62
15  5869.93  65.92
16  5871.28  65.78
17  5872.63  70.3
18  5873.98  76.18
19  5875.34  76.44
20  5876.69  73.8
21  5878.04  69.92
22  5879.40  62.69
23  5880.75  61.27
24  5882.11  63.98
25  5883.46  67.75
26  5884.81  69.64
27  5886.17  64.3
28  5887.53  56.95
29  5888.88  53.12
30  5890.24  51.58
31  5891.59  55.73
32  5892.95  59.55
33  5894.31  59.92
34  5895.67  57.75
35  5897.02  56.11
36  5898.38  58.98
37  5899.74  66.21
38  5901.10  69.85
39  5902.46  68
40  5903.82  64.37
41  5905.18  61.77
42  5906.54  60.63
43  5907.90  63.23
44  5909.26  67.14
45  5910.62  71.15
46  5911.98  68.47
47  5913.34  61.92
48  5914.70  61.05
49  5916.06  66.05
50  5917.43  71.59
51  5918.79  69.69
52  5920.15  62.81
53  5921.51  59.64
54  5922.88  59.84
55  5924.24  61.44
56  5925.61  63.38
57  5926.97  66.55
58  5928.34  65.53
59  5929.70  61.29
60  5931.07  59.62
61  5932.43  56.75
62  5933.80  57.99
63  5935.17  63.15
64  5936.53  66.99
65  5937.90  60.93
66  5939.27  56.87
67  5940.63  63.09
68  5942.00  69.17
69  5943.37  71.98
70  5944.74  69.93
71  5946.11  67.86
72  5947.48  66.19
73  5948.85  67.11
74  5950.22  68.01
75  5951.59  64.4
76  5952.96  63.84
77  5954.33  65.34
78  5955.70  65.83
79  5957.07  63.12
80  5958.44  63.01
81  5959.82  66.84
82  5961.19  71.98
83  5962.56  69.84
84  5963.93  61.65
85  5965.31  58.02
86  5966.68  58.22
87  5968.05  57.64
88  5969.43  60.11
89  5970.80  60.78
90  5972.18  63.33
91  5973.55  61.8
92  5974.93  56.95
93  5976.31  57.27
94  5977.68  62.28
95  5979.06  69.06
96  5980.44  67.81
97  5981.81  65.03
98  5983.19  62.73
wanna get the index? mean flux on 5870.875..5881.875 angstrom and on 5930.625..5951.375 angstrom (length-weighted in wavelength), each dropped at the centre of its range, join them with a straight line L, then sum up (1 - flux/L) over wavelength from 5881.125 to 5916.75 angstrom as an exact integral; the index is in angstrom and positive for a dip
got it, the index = 2.7 angstrom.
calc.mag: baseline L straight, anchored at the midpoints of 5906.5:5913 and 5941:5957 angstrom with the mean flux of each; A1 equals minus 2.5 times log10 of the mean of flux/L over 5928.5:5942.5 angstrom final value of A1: 0.09 mag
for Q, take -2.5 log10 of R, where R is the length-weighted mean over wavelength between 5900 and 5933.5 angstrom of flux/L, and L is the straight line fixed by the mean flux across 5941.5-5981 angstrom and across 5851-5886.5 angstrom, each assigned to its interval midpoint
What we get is 0.02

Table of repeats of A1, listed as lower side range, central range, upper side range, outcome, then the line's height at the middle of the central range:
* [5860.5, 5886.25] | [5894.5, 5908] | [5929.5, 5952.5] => 0.05 mag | 65.7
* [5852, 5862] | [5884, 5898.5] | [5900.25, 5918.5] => 0.13 mag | 66.3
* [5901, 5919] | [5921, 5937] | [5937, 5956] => 0.07 mag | 65.8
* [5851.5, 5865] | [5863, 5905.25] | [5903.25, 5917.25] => 0.02 mag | 65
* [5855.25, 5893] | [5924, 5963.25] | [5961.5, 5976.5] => -0.05 mag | 62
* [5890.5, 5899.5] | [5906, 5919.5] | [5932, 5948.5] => -0.10 mag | 60.6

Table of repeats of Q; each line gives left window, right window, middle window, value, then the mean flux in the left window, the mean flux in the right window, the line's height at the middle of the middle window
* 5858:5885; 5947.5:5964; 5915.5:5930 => 0.035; 67.1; 66.1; 66.5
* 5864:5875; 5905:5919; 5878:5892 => 0.093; 67.3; 65.7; 66.7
